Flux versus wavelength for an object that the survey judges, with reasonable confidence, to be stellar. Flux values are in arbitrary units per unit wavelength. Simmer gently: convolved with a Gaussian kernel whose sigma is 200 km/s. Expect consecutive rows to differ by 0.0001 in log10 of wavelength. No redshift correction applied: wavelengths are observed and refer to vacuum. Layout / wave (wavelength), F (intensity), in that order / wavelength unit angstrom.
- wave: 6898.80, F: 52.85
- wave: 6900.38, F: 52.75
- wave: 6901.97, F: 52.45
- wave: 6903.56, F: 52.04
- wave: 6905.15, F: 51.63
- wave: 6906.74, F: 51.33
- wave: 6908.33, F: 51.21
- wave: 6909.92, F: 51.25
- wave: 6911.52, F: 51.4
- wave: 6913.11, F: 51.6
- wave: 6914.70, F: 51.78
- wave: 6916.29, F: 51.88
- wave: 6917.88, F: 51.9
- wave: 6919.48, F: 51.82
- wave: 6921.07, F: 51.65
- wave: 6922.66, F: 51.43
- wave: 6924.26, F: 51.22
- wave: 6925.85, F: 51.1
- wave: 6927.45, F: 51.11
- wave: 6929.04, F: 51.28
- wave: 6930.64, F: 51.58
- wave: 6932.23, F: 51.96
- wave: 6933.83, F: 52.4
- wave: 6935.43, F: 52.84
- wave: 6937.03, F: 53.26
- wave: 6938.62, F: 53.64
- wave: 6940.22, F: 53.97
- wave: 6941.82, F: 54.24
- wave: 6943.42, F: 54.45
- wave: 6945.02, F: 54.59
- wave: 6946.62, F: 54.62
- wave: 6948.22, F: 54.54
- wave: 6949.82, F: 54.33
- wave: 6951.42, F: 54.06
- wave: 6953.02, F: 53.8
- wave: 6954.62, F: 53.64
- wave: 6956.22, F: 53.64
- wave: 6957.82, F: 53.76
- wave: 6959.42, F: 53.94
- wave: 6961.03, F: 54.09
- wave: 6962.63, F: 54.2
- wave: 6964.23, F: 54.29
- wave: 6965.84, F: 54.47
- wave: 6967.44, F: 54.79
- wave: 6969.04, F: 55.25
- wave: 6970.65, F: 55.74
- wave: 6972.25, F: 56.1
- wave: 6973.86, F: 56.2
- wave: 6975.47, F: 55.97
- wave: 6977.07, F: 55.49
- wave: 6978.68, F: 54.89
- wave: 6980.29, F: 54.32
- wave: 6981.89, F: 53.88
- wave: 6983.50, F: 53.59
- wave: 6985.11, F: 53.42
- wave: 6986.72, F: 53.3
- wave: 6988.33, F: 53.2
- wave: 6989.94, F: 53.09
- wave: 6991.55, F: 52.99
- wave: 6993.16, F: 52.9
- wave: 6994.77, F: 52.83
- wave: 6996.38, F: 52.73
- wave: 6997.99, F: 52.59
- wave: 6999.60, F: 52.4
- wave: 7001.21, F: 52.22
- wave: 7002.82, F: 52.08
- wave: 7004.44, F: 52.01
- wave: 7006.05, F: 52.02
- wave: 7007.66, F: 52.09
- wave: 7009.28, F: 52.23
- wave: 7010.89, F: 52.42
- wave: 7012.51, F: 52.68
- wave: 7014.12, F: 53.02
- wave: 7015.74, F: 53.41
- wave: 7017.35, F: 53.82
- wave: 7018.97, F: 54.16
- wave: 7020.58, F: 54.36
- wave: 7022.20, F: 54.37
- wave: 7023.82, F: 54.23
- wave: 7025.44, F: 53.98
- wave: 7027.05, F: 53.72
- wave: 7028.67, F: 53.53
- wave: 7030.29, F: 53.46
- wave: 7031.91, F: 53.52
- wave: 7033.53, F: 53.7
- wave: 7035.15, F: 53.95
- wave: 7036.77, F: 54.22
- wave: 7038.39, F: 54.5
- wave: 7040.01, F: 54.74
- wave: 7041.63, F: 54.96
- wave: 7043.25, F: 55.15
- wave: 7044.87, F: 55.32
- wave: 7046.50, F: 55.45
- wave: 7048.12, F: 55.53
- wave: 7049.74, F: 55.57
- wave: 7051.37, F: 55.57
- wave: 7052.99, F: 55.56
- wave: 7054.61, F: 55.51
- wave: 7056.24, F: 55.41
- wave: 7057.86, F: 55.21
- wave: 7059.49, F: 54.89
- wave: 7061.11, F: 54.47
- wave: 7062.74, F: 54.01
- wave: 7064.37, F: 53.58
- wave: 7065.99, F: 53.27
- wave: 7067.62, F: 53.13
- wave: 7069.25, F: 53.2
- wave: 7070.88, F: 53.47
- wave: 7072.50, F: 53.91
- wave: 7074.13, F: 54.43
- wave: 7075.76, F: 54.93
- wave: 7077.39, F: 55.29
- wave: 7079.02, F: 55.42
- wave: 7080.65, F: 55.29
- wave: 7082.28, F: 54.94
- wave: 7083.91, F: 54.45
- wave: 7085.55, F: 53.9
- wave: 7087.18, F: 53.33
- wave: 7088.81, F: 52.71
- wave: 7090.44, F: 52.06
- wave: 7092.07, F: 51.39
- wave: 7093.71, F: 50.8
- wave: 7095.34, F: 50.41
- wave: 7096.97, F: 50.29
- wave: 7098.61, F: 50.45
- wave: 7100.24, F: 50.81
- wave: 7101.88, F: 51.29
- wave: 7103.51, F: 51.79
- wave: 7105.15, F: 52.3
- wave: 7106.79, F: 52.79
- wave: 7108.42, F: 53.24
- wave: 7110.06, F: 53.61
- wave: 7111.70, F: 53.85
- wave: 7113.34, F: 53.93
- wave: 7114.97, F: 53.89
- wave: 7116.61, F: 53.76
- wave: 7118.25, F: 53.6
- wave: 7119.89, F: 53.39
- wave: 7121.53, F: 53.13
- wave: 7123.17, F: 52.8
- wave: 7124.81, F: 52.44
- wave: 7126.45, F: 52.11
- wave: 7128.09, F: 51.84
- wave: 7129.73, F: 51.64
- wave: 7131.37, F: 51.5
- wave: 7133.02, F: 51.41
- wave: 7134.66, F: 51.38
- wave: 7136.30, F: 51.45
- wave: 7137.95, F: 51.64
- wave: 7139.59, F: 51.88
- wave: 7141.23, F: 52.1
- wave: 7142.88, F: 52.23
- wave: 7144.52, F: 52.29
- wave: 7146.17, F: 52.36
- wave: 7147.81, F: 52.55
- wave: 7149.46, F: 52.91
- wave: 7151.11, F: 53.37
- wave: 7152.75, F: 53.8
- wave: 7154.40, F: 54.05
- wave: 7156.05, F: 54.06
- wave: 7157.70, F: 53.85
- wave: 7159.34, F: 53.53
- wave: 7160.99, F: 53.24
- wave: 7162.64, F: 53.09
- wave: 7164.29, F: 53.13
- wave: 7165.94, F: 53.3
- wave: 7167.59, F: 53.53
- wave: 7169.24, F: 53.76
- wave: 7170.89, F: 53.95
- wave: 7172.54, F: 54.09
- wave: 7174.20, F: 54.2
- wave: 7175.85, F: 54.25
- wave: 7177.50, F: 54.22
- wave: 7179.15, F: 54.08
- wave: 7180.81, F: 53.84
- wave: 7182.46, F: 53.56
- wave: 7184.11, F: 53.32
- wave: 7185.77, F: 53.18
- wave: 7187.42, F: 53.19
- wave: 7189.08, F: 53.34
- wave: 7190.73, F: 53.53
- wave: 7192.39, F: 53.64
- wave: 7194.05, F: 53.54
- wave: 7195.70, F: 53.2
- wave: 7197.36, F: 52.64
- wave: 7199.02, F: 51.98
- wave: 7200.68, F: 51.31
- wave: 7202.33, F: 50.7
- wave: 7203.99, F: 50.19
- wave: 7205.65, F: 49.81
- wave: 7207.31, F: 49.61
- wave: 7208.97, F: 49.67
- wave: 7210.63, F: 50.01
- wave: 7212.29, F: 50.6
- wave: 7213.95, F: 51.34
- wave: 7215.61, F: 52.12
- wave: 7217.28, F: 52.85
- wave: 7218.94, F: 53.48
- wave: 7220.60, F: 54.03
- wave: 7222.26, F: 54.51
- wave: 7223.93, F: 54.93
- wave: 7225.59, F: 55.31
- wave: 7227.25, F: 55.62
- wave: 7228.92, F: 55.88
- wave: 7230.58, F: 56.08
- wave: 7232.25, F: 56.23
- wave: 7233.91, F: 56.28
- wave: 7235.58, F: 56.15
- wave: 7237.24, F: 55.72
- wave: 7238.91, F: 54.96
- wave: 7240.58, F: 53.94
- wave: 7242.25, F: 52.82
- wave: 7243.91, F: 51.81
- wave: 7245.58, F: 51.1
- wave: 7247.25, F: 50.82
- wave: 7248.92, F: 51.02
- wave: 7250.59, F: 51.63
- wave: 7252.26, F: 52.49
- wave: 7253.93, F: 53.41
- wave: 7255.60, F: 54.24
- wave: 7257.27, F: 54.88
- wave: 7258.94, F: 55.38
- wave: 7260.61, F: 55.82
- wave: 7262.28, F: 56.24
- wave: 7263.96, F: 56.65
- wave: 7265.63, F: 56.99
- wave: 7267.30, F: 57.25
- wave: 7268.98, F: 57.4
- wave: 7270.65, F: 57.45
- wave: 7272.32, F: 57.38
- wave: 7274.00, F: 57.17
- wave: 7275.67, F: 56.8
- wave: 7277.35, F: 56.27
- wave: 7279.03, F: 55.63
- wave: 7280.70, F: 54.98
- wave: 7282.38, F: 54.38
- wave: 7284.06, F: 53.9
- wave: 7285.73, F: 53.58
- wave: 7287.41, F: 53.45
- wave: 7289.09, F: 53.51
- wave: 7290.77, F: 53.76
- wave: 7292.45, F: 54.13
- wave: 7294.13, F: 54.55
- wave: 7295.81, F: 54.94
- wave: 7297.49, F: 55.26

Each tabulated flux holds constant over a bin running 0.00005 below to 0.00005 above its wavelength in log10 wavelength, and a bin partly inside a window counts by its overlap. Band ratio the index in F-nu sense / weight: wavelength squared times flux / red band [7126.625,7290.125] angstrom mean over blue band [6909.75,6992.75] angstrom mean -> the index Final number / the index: 1.08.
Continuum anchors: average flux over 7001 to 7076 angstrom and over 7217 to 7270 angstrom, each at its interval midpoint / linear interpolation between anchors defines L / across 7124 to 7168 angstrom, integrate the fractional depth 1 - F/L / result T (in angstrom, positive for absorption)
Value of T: 1.37 angstrom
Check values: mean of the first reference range 54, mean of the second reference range 54.6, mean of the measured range 52.6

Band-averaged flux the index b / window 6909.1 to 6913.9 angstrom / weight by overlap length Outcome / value 51.3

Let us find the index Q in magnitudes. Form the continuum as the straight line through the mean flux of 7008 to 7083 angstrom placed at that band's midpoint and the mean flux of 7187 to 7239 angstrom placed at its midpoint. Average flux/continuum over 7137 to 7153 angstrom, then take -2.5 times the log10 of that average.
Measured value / 0.024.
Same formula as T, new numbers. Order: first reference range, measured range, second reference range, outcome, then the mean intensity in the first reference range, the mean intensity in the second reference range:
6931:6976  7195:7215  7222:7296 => 1.4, 54.2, 54.8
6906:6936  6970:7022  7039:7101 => -0.7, 51.6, 53.9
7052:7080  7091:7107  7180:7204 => 0.8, 54.5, 52.8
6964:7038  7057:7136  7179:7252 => 0.5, 53.7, 53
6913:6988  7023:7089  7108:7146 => -1.9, 53.6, 52.6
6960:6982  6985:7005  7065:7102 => 0.7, 55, 53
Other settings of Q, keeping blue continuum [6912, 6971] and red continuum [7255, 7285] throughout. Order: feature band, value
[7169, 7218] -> 0.06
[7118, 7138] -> 0.05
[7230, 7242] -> 0.01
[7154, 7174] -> 0.03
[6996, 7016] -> 0.03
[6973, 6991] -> -0.01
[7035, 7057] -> -0.02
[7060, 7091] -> 0.01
